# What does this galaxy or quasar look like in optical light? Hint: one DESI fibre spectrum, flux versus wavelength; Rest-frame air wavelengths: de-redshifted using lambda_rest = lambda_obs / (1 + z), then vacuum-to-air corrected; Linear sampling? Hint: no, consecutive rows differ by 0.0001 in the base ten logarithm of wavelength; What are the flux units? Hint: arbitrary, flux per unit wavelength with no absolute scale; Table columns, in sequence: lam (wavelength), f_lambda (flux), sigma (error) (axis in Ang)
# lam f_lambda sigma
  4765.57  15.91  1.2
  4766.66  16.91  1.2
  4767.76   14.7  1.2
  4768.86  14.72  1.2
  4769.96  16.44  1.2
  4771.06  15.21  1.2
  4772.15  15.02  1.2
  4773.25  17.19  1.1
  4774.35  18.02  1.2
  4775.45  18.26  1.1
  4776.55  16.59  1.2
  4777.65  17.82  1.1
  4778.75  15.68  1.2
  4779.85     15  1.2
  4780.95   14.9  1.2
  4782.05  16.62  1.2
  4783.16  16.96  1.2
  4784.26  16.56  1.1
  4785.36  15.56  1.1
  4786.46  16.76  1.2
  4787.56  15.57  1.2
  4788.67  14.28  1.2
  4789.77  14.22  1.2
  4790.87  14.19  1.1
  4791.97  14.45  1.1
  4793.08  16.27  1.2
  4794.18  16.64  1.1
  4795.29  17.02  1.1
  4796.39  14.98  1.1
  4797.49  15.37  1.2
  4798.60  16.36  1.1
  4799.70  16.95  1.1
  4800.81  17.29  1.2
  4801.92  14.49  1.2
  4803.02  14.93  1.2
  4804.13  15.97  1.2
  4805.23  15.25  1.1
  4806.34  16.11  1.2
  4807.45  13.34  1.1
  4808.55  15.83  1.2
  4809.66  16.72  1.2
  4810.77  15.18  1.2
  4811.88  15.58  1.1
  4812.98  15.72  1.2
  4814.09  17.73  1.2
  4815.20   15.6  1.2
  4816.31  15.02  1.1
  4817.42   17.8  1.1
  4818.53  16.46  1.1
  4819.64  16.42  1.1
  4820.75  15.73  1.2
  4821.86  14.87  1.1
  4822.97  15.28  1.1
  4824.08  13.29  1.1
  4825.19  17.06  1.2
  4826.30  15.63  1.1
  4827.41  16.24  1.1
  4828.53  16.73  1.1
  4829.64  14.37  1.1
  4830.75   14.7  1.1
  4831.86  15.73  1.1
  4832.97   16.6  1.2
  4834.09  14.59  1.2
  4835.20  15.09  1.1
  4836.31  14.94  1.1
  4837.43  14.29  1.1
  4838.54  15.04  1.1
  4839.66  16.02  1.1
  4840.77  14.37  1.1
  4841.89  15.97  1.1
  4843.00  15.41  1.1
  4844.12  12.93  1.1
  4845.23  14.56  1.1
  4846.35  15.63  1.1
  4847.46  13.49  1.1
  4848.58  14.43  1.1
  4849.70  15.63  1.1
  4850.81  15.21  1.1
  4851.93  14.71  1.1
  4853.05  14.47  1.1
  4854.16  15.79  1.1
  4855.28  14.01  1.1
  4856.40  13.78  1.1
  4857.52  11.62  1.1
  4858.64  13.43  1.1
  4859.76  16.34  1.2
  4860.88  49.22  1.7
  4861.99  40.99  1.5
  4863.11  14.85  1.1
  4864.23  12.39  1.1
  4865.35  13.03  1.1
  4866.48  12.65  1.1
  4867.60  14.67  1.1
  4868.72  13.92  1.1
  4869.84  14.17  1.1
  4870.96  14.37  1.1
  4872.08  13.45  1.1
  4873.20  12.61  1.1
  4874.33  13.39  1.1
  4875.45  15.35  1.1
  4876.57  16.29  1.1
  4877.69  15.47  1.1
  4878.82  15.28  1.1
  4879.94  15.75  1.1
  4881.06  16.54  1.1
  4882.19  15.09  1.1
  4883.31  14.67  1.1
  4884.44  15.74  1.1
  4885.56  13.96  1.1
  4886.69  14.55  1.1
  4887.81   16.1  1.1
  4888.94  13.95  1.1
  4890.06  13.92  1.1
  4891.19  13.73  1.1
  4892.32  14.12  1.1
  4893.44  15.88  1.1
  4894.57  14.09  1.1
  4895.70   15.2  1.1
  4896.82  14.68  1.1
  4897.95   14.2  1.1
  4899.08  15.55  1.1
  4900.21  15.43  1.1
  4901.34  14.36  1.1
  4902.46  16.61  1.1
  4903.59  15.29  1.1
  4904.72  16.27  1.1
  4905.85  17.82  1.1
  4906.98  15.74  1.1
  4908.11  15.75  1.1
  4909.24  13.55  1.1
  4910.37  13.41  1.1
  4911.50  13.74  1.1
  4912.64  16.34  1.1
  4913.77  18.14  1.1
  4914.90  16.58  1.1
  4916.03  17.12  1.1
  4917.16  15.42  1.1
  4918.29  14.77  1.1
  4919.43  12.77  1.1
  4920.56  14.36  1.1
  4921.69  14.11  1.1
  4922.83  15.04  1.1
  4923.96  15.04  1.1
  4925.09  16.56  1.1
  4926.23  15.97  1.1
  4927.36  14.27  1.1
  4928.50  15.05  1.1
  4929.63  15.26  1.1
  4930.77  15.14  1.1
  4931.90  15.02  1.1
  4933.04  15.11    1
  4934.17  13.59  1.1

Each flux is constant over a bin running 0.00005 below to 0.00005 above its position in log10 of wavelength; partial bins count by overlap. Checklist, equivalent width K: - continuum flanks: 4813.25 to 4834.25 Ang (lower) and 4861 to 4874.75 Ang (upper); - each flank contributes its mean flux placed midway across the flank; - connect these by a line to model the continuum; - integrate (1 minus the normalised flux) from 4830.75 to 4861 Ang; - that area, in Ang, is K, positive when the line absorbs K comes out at 1.6 Ang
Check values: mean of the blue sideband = 15.8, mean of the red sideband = 17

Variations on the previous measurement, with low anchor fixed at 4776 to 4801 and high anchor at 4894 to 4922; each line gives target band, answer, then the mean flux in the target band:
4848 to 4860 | 0.85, 14.4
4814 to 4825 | -0.03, 15.8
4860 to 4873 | -3.08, 19.2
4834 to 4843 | 0.31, 15.1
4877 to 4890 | 0.20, 15.2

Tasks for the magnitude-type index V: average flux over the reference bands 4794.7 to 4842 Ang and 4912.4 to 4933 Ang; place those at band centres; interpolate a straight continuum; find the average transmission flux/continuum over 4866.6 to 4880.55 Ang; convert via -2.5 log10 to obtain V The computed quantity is 0.07 mag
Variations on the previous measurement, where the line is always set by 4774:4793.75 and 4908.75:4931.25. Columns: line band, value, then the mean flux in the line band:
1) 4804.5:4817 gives 0.009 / 15.7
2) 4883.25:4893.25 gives 0.055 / 14.6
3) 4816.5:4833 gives -0.003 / 15.8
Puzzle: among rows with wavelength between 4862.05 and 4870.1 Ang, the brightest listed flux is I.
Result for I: 14.85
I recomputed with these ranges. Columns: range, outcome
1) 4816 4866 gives 49.22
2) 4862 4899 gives 16.54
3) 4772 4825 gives 18.26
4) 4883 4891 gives 16.1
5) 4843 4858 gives 15.79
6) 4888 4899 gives 15.88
